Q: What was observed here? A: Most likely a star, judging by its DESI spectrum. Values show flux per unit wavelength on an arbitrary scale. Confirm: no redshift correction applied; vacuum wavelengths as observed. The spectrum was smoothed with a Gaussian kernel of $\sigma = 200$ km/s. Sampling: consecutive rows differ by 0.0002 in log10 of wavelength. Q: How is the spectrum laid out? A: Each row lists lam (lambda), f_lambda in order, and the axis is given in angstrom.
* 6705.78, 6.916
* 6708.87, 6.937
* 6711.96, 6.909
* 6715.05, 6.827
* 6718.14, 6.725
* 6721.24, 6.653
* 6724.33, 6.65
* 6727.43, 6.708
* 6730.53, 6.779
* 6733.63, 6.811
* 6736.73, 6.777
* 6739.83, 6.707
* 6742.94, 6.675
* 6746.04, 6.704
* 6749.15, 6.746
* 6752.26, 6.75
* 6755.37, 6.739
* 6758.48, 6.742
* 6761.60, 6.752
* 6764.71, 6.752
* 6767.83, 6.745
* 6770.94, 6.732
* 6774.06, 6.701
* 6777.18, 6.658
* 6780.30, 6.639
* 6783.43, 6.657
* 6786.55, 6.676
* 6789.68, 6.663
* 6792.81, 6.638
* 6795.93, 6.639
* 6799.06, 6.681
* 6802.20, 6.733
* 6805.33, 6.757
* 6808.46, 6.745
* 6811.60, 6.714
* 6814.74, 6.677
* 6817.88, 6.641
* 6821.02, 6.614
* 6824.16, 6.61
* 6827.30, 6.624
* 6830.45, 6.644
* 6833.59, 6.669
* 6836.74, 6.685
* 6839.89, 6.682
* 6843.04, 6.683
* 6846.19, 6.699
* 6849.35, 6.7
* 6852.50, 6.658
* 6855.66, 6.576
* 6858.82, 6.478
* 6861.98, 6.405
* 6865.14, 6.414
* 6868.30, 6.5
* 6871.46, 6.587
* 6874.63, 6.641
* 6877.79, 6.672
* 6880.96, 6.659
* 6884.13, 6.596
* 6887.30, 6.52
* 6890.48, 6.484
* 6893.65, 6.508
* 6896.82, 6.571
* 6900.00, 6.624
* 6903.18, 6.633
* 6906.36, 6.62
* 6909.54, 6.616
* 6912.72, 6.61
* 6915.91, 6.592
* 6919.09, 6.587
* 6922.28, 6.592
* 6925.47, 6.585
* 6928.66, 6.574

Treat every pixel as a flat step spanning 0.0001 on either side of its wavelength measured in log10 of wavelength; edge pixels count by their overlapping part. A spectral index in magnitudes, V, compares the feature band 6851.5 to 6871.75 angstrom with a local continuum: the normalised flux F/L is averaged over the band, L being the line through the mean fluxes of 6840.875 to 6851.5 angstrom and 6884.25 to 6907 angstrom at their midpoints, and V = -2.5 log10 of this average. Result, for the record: 0.02 mag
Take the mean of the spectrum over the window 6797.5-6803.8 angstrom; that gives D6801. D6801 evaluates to 6.7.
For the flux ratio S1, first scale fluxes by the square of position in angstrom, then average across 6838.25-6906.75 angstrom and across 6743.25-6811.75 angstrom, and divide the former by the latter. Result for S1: 1.0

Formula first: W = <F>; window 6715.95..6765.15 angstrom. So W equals 6.73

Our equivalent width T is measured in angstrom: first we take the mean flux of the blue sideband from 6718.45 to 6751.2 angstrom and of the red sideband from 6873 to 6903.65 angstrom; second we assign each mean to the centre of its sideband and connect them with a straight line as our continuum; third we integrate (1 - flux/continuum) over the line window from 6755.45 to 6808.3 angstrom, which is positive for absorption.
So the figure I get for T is -0.2 angstrom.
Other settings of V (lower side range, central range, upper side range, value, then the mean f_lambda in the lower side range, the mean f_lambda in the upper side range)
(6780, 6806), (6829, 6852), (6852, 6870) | -0.021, 6.67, 6.5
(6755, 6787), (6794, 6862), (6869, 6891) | -0.001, 6.71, 6.59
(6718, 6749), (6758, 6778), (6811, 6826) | -0.006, 6.72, 6.65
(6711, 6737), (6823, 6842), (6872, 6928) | 0.000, 6.76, 6.59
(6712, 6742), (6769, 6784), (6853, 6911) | 0.001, 6.75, 6.56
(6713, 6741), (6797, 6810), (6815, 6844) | -0.008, 6.74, 6.65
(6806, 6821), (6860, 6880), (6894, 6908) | 0.015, 6.69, 6.6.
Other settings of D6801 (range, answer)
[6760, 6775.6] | 6.74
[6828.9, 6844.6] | 6.67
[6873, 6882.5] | 6.66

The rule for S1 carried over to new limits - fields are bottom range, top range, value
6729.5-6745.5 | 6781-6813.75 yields 1.01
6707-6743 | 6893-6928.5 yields 1.03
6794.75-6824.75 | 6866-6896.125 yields 1.00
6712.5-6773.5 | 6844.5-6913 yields 1.02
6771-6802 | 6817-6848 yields 1.01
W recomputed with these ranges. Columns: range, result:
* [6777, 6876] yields 6.64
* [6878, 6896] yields 6.56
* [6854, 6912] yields 6.56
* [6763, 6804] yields 6.69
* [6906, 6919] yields 6.61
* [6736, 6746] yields 6.71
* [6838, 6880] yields 6.59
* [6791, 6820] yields 6.69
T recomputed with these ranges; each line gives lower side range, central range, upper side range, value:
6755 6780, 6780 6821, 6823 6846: 0.1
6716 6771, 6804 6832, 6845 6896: -0.1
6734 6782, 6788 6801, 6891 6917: 0.1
